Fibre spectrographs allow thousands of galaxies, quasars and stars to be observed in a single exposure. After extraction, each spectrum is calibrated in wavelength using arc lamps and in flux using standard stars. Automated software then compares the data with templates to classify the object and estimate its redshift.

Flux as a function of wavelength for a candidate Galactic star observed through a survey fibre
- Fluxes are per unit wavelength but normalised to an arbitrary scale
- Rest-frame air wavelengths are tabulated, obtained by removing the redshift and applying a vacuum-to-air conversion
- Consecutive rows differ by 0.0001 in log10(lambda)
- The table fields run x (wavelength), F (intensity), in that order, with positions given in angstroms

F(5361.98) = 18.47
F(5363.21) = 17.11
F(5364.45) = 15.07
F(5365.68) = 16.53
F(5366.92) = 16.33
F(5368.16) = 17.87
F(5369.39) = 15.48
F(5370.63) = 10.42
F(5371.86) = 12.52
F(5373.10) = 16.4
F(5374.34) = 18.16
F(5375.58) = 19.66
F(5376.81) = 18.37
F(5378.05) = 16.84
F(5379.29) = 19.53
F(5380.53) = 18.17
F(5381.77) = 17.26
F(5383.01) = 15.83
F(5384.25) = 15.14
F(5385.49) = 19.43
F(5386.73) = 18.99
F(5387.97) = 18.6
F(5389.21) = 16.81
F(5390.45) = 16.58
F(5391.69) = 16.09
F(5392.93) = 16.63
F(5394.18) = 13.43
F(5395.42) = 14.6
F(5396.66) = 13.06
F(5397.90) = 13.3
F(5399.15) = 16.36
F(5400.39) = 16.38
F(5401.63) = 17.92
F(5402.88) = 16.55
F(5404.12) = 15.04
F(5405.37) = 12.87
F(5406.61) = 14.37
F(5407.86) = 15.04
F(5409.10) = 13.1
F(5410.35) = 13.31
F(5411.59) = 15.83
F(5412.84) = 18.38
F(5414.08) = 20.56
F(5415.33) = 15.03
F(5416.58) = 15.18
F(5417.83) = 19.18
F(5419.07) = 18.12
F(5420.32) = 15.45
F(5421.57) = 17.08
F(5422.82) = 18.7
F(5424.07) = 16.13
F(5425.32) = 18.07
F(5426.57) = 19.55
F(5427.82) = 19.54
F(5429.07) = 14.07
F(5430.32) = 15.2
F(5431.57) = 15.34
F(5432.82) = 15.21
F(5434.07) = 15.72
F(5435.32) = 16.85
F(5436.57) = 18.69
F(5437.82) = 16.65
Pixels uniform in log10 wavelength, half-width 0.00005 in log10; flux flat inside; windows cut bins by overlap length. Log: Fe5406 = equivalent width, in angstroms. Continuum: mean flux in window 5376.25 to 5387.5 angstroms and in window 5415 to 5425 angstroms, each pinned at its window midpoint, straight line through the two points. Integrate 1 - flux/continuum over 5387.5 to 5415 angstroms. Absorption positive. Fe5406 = 2.66 angstroms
